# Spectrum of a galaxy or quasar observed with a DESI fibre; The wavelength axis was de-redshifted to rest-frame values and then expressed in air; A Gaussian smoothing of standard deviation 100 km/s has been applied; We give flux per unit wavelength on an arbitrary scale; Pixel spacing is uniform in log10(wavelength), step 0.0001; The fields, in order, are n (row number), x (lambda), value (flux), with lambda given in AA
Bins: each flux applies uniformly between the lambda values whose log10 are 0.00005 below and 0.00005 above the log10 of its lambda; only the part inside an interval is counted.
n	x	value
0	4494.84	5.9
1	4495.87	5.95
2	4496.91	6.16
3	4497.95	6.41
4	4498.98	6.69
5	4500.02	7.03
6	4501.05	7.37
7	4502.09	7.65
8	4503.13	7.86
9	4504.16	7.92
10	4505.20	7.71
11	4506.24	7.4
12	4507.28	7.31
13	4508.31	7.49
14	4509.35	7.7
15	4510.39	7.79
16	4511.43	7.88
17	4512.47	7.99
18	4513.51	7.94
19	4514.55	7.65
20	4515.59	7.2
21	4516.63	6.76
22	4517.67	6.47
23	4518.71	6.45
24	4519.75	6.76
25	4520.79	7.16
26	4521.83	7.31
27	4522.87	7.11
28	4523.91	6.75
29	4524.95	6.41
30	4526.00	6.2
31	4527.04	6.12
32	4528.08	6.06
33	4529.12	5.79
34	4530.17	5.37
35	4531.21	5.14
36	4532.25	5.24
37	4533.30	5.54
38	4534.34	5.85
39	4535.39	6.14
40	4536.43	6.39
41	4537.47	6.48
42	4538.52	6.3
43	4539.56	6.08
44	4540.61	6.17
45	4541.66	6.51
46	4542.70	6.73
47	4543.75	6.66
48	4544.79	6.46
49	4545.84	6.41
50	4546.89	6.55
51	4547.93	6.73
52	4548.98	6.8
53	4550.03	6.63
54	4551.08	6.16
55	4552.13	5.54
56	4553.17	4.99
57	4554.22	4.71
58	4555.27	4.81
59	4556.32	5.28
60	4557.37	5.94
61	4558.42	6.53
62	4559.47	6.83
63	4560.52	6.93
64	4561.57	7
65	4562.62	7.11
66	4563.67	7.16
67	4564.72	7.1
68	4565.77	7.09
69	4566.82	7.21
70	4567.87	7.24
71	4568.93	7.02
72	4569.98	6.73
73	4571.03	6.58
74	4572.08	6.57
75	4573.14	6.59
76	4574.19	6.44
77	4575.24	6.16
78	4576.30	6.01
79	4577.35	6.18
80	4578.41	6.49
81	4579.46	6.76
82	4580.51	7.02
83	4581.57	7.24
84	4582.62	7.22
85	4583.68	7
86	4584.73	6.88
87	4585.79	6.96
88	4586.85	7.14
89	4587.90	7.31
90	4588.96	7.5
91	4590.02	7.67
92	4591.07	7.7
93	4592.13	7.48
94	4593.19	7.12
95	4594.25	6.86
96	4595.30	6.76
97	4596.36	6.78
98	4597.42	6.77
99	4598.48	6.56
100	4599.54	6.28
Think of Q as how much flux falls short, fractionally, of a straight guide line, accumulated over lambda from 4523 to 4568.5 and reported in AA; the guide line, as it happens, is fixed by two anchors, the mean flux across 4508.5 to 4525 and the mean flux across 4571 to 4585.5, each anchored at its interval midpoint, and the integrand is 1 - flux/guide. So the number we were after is 4.50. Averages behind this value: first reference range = 7.24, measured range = 6.27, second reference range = 6.66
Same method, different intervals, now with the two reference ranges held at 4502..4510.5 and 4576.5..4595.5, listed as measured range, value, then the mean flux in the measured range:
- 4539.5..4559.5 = 3.3 AA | 6.11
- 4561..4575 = 0.6 AA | 6.9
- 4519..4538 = 3.2 AA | 6.22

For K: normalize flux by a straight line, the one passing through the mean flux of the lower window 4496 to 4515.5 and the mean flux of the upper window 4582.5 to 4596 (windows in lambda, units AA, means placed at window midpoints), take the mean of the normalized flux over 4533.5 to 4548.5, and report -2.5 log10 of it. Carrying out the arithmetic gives 0.149 mag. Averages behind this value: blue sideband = 7.4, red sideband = 7.19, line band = 6.38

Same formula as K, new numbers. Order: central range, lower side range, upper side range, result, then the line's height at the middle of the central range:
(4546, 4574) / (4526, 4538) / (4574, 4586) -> -0.02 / 6.34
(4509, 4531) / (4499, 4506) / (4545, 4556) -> 0.01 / 6.94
